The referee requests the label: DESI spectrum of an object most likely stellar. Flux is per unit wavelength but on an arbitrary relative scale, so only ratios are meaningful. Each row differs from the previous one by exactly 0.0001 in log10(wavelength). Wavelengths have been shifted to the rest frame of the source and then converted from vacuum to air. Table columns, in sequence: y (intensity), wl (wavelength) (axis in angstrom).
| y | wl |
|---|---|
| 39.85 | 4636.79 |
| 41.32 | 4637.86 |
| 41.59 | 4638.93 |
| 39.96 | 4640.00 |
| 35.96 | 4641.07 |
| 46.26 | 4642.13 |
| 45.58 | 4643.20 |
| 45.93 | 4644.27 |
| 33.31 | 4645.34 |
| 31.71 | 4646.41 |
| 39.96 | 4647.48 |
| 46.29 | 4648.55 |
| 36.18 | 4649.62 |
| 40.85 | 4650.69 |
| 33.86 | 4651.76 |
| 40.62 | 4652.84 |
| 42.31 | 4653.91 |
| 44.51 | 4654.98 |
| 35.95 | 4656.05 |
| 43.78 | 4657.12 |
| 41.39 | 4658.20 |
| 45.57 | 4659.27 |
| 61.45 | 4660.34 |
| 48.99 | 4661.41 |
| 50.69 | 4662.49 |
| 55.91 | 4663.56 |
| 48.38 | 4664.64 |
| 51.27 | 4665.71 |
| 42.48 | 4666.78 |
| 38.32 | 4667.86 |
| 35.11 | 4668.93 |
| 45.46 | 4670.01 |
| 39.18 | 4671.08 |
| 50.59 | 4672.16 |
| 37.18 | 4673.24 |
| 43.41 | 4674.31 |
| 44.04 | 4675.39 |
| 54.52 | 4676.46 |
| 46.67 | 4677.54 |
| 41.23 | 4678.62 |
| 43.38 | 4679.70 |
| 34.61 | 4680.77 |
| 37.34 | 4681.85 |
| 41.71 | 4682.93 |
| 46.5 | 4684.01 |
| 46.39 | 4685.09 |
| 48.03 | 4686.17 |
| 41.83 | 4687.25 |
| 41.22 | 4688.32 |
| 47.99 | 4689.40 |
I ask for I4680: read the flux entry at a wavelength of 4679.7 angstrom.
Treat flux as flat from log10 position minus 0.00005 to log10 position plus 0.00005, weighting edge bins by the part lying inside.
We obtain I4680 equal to 43.38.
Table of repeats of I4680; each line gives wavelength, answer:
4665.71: 51.27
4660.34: 61.45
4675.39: 44.04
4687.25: 41.83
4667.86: 38.32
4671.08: 39.18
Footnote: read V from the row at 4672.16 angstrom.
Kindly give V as 50.59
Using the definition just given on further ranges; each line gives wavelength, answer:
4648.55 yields 46.29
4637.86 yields 41.32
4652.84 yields 40.62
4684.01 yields 46.5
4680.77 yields 34.61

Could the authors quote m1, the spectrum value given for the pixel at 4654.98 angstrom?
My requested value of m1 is 44.51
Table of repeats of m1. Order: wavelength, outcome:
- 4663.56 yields 55.91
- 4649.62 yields 36.18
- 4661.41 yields 48.99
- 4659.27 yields 45.57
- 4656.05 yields 35.95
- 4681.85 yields 37.34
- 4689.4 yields 47.99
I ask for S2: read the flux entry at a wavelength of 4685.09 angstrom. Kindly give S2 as 46.39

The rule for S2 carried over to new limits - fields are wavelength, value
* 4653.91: 42.31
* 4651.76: 33.86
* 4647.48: 39.96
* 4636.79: 39.85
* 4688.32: 41.22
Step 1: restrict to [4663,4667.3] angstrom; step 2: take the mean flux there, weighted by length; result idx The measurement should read 49.6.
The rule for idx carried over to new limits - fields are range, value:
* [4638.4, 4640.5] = 40.8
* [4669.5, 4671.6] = 42.4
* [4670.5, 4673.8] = 42.4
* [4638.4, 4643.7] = 41.9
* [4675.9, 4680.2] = 46.4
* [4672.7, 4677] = 44.8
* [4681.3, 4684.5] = 41.7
